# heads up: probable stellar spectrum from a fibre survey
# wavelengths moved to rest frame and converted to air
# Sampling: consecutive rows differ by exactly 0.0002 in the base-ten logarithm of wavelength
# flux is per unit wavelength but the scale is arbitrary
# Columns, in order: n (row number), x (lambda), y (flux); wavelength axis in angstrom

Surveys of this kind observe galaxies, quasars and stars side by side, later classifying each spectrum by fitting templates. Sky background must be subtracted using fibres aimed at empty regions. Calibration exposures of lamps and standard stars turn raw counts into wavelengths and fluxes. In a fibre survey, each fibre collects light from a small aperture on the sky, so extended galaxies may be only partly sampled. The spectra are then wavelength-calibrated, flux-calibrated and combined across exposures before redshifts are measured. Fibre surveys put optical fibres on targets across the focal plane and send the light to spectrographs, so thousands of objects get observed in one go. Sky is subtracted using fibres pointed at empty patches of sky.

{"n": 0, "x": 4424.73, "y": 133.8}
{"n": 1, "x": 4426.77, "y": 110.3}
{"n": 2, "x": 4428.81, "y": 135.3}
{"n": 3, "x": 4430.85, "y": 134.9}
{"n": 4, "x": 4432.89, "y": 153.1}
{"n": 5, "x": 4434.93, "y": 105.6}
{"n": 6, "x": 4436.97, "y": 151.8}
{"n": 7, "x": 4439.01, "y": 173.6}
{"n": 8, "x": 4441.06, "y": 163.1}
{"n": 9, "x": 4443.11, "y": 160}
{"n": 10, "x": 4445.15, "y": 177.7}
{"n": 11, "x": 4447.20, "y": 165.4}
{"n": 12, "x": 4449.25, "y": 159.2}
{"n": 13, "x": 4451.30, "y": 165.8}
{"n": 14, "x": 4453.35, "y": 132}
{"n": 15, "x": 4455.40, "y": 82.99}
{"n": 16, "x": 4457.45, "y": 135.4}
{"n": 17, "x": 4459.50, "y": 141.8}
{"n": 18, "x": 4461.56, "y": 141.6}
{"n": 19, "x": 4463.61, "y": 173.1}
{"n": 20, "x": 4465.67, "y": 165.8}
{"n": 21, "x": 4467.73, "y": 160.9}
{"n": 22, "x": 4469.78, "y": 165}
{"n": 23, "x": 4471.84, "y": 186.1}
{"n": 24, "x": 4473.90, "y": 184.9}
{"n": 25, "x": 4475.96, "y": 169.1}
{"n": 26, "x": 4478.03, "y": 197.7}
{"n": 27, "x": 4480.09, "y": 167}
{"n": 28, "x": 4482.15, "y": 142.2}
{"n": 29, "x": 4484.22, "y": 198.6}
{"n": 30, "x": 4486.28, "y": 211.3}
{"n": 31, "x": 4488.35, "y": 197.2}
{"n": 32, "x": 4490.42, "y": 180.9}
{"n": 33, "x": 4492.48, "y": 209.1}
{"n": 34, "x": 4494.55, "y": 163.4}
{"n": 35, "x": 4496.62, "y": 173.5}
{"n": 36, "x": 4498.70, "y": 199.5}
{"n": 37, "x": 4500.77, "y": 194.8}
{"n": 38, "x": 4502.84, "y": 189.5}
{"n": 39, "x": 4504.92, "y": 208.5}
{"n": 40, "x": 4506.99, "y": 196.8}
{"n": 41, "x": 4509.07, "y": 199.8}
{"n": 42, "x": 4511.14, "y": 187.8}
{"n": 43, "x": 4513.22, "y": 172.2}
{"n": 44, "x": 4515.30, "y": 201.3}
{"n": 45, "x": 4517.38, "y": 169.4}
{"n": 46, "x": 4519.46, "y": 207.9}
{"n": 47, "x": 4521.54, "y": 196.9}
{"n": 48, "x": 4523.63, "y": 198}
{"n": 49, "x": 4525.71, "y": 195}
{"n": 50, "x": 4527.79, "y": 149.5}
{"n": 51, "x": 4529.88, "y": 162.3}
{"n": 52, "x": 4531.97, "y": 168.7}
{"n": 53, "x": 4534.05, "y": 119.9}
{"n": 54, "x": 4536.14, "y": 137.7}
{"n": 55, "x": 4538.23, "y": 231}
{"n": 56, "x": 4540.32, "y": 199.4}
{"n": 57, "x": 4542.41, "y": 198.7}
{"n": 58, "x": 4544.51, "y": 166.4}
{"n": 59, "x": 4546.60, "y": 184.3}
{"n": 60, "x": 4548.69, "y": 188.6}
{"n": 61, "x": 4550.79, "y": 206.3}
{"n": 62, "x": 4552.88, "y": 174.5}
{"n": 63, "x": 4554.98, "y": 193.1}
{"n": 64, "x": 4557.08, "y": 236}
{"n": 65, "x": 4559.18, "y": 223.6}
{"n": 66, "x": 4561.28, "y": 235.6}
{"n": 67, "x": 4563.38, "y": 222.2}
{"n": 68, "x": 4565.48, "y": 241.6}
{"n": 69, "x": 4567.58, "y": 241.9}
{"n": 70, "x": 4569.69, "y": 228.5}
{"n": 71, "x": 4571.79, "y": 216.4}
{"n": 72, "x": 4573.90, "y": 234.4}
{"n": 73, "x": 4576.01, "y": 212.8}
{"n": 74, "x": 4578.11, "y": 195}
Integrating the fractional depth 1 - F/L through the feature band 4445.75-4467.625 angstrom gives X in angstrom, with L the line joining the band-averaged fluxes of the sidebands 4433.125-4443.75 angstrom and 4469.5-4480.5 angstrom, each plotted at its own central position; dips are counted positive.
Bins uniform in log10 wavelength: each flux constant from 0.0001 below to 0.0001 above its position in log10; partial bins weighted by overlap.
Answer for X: 2.3 angstrom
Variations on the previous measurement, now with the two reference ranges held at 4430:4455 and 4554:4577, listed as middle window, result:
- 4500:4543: 3.1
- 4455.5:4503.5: 0.1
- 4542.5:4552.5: 1.3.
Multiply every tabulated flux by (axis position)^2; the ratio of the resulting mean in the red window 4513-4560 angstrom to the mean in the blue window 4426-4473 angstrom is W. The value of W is 1.29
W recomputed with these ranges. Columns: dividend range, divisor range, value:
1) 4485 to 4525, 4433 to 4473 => 1.29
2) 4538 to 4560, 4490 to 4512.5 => 1.06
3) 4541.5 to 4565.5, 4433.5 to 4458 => 1.45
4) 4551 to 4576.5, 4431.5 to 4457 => 1.57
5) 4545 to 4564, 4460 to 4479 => 1.25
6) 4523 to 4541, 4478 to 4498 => 0.96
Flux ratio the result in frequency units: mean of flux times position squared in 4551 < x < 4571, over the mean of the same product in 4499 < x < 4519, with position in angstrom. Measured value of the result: 1.2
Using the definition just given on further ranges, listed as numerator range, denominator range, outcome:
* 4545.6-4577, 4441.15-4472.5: 1.47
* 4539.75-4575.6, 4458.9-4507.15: 1.21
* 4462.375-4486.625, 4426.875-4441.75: 1.25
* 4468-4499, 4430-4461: 1.26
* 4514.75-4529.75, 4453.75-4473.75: 1.26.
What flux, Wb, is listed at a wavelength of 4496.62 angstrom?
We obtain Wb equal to 173.5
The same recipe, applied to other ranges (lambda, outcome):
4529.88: 162.3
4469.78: 165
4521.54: 196.9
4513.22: 172.2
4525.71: 195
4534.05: 119.9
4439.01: 173.6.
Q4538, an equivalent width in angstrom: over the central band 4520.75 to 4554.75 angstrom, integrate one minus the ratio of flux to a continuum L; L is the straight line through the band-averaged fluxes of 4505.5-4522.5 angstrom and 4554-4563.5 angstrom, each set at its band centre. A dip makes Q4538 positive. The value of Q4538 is 4.6 angstrom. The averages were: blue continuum 192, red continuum 222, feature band 180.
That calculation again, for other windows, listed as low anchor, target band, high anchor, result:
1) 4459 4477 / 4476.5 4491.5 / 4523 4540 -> -1.6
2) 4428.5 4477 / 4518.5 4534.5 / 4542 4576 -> 1.4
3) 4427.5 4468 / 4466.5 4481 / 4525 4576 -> -1.3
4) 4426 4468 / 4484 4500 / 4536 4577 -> -1.7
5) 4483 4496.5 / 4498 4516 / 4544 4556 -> -0.4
